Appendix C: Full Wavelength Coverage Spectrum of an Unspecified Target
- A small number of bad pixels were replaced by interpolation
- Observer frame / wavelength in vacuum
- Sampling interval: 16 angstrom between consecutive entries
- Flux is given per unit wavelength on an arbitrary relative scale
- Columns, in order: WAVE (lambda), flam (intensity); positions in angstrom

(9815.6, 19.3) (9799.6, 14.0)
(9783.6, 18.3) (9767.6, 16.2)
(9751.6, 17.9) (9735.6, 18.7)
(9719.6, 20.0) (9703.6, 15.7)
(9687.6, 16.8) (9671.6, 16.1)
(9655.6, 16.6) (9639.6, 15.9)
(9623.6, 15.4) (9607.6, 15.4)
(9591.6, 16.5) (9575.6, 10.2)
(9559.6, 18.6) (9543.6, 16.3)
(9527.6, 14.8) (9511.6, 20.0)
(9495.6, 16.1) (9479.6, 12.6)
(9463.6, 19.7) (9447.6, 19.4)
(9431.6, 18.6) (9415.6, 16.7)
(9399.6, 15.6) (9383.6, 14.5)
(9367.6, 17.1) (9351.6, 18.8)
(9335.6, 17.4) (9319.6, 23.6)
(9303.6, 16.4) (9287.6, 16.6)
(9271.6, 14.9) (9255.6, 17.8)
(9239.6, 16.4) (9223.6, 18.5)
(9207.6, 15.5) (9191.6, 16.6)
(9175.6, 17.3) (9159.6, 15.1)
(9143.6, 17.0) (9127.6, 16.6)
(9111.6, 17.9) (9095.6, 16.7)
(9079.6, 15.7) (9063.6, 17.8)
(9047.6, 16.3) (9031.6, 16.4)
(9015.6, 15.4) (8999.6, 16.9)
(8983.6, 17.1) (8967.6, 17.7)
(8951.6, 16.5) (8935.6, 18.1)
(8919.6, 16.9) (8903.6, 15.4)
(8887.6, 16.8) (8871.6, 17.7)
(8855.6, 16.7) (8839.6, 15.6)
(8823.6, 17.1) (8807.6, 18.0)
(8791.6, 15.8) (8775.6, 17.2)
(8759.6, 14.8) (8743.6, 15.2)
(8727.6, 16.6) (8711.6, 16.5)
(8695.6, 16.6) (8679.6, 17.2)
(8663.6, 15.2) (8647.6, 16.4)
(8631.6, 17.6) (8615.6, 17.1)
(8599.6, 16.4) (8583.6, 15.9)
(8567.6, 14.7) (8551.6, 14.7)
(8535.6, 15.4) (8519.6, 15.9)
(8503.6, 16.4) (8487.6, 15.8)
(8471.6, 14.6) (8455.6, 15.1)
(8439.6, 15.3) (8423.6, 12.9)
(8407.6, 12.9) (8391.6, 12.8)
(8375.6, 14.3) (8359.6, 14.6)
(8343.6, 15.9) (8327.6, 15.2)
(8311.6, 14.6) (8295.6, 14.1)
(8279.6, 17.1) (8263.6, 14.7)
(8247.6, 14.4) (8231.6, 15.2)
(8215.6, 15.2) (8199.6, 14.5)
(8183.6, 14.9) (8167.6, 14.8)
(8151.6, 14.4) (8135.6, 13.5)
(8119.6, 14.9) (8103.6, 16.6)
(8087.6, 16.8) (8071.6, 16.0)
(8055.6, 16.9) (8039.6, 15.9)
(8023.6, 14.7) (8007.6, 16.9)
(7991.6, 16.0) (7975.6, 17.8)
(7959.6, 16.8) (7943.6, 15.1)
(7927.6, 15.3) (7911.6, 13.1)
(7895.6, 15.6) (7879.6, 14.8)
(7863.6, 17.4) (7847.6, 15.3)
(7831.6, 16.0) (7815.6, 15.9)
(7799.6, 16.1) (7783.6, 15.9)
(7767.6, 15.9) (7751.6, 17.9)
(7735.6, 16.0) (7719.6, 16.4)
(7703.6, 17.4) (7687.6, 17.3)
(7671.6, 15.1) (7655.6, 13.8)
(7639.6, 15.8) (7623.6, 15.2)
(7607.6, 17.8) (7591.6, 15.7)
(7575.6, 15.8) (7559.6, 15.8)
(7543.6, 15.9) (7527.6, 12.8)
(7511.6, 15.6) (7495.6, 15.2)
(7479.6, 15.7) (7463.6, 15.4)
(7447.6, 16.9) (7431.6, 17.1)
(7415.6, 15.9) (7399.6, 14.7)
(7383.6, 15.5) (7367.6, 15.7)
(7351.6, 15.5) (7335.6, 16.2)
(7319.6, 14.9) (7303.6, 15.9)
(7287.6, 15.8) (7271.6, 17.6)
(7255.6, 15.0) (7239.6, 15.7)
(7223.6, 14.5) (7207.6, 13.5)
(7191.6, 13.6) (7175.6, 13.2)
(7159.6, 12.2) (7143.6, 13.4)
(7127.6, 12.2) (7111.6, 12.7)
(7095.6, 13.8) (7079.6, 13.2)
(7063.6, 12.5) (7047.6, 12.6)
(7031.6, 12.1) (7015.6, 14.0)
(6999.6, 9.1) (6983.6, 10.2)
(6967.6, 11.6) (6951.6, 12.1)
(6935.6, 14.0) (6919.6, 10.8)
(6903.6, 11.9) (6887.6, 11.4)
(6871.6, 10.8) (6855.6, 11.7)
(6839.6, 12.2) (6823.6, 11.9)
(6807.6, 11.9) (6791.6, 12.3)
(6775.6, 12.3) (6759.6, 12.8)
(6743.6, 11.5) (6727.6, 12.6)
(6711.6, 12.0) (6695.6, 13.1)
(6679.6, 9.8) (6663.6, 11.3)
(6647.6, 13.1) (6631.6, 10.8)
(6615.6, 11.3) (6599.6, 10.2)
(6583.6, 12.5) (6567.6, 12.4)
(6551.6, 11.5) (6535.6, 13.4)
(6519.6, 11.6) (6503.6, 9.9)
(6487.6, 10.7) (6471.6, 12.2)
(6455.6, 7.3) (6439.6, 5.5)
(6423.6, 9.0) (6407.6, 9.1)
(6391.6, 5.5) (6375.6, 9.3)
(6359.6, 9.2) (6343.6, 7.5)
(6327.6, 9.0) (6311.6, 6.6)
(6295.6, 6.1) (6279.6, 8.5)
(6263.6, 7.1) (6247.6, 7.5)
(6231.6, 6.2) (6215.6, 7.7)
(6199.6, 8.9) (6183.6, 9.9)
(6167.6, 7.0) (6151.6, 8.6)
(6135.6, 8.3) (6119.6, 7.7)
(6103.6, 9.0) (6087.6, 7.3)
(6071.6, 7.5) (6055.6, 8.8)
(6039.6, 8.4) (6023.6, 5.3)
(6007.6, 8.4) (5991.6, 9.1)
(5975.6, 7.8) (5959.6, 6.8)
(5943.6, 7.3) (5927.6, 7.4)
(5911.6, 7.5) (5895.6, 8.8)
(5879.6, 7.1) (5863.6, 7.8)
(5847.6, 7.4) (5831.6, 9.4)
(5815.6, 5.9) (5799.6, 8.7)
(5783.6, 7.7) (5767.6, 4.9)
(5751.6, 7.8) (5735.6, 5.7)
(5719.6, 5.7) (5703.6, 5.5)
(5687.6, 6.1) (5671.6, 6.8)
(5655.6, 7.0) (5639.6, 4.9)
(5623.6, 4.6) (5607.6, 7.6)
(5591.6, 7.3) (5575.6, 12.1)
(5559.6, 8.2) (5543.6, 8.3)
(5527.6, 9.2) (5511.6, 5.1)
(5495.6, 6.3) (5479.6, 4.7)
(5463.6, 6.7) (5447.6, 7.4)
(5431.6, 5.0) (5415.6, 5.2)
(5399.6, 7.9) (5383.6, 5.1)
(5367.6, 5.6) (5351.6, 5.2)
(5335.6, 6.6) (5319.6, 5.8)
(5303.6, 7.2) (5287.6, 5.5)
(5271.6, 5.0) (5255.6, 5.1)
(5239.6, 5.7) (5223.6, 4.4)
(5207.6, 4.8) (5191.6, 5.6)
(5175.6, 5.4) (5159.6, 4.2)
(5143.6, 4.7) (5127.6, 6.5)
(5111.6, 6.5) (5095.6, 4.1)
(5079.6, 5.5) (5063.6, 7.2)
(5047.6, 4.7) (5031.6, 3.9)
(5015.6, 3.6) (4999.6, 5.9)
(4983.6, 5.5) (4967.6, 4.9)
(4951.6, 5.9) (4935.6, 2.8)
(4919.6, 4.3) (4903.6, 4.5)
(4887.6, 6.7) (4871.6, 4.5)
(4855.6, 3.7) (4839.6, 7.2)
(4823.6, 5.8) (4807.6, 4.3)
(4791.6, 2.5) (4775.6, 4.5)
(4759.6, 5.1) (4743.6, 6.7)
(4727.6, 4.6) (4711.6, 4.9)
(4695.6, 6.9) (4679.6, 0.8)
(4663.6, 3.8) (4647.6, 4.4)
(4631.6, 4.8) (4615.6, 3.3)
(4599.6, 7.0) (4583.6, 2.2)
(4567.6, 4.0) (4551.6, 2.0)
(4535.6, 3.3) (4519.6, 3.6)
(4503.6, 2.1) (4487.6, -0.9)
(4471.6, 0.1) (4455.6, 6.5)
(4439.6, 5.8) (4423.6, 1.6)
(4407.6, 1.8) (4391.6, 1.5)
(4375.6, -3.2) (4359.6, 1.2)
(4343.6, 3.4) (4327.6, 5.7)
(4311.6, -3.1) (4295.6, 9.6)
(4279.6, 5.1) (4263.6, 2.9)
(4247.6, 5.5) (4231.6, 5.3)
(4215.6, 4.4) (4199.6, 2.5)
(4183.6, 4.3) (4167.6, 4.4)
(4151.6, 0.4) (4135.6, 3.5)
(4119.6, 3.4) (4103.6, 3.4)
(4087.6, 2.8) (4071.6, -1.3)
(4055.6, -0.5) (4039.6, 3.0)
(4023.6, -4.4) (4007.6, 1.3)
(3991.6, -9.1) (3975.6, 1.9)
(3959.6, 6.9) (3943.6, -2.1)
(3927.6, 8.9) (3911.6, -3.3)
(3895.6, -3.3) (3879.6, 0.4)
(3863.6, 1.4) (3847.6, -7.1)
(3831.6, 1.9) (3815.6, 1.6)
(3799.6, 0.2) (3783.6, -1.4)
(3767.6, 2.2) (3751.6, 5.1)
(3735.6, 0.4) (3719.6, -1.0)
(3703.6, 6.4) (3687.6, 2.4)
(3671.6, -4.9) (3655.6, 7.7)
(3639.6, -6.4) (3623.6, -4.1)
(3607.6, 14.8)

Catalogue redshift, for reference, 0.62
